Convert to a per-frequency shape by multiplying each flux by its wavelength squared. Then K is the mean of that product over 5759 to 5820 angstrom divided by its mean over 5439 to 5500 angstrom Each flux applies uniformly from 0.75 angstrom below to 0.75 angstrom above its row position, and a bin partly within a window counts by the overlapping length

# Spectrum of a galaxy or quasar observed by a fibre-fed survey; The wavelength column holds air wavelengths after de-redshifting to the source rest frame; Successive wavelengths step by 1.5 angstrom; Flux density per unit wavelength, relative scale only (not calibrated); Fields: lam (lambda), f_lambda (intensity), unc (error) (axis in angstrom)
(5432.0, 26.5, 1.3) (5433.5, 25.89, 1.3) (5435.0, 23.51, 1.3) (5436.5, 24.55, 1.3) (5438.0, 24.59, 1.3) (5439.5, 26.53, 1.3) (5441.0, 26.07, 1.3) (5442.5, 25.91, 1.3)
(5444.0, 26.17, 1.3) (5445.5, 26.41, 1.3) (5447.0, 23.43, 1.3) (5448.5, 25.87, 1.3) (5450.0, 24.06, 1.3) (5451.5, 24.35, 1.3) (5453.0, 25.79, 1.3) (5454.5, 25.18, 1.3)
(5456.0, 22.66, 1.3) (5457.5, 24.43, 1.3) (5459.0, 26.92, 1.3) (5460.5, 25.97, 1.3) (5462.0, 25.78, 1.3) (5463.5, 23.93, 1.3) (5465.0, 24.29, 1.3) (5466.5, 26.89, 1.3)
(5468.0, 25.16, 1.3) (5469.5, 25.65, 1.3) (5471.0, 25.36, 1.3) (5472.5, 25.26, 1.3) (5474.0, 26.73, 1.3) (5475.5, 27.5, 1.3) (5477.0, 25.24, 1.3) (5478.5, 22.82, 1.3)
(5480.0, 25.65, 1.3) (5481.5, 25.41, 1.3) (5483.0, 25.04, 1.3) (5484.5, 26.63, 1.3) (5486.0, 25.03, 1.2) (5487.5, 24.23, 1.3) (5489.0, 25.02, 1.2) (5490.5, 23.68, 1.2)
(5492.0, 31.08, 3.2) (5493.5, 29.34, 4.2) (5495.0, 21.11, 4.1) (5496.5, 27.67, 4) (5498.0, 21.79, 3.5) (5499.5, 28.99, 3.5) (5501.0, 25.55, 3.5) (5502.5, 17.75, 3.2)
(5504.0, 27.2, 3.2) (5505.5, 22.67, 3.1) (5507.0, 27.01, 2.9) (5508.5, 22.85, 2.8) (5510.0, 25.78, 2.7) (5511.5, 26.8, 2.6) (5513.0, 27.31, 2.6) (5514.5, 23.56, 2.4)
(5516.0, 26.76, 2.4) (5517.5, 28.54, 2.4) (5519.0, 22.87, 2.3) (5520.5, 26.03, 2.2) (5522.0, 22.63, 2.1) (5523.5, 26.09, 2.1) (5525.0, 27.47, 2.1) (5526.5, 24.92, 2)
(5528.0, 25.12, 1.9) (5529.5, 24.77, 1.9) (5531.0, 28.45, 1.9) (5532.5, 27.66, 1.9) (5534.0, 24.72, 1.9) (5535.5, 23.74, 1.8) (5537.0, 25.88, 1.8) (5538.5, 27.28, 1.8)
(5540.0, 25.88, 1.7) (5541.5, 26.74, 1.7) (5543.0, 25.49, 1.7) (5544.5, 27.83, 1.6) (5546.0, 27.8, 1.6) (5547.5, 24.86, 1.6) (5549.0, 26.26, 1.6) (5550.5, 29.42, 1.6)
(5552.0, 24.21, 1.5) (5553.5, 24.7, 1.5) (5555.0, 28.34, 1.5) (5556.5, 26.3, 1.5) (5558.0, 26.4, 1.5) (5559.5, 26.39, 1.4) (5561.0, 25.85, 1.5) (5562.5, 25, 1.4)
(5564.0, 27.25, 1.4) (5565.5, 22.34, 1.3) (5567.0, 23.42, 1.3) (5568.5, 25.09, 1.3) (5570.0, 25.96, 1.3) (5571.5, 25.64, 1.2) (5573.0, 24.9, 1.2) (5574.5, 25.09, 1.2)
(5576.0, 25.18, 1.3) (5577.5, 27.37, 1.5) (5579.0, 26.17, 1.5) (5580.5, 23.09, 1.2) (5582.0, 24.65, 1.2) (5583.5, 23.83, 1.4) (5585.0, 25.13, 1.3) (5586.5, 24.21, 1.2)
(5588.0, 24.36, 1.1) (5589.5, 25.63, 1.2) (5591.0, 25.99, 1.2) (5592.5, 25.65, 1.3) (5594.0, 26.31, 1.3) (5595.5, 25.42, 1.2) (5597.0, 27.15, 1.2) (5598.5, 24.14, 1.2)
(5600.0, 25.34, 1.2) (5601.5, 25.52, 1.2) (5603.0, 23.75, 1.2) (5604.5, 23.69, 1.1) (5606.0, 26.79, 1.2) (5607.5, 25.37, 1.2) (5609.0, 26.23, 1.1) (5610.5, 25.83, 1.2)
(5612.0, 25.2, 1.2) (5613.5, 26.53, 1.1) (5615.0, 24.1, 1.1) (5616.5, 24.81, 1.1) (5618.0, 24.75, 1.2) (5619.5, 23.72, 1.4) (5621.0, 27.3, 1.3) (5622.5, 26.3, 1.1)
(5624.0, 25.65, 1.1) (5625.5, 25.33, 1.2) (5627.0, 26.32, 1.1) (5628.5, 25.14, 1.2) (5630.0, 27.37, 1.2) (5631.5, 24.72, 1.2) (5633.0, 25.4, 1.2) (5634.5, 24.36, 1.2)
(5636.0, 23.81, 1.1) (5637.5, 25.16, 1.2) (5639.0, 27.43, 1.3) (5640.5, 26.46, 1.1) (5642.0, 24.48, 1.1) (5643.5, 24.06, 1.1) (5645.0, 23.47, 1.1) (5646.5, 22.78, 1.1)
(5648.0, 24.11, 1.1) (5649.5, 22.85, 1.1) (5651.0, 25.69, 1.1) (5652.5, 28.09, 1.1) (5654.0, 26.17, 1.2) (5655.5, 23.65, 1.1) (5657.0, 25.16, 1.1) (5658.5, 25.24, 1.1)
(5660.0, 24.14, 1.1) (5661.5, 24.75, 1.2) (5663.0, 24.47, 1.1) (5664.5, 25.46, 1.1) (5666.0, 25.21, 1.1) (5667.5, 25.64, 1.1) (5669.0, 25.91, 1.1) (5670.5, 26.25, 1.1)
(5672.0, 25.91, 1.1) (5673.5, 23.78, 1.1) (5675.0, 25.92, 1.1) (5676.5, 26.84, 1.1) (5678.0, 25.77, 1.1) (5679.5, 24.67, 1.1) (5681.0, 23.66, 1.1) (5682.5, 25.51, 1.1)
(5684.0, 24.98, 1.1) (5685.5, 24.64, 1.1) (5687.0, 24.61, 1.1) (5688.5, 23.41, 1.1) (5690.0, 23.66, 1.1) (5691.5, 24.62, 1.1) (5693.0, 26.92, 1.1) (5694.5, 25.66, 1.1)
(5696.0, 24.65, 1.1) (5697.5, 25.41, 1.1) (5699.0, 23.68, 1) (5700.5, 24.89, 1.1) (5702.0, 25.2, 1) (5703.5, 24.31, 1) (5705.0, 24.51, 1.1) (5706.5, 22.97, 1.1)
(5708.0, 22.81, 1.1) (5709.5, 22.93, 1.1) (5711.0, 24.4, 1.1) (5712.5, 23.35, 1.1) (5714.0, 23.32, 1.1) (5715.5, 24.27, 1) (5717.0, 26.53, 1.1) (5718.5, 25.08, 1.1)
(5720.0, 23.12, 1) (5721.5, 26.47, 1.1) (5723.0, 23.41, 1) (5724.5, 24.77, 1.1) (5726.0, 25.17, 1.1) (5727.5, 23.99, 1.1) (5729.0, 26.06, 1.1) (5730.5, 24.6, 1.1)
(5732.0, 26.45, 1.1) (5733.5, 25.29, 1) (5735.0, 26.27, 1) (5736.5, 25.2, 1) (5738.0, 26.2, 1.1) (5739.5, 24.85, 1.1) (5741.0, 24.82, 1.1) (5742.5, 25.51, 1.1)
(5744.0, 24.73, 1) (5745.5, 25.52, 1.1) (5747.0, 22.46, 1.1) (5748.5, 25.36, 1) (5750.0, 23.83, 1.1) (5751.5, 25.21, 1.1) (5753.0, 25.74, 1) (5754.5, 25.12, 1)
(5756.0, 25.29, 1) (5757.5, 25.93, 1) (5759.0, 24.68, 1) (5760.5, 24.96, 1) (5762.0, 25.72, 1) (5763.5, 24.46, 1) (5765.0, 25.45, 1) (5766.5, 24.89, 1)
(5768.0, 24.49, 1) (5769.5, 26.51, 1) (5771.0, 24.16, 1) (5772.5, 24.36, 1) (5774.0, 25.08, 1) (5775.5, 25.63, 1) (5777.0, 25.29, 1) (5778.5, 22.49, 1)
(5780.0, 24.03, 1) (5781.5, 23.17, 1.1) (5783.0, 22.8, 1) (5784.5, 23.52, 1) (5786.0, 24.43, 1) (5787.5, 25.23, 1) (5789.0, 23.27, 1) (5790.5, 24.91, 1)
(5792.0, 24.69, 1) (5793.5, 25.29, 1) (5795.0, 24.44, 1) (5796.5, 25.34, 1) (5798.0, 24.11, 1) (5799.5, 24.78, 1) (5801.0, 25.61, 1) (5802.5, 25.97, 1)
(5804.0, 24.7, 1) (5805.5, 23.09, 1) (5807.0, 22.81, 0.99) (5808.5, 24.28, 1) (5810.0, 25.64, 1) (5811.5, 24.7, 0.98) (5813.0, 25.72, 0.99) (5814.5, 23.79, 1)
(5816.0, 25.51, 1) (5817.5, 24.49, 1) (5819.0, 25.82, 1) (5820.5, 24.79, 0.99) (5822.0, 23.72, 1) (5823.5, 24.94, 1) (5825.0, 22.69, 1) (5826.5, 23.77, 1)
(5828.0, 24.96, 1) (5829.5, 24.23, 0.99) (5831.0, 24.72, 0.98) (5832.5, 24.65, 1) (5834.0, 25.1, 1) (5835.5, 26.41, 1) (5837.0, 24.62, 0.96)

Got 1.08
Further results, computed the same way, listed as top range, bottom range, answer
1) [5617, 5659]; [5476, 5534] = 1.04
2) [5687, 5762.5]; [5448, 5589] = 1.05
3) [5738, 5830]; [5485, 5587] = 1.05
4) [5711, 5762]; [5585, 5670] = 1.03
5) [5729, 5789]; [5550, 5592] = 1.05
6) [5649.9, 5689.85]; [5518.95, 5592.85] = 1.02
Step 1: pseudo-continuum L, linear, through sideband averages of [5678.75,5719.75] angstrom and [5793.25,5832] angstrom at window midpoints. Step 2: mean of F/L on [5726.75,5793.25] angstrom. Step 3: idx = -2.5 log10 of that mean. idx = -0.013 mag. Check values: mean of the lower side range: 24.5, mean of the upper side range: 24.6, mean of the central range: 24.8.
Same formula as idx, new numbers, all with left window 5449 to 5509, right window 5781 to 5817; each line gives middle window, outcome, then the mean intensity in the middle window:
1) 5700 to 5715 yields 0.04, 23.9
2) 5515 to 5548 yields -0.04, 26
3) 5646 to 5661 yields 0.00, 24.8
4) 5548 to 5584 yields -0.02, 25.5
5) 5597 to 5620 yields -0.01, 25.1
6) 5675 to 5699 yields -0.01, 25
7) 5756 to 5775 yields -0.02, 25.1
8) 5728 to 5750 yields -0.02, 25.2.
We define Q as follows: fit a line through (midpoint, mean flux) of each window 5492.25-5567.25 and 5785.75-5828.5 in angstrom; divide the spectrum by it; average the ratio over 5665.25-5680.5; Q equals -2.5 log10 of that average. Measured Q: -0.02 mag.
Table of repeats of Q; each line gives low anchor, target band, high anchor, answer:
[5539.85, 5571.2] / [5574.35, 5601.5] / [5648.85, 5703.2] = 0.02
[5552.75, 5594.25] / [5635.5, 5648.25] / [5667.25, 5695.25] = 0.02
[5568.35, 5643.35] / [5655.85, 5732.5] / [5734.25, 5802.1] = 0.01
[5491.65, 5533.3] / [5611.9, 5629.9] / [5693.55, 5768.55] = -0.01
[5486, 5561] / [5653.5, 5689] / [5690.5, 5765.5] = 0.00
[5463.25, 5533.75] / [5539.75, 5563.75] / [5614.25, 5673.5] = -0.04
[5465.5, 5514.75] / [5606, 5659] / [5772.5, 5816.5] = -0.01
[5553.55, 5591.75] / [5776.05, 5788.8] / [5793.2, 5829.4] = 0.04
